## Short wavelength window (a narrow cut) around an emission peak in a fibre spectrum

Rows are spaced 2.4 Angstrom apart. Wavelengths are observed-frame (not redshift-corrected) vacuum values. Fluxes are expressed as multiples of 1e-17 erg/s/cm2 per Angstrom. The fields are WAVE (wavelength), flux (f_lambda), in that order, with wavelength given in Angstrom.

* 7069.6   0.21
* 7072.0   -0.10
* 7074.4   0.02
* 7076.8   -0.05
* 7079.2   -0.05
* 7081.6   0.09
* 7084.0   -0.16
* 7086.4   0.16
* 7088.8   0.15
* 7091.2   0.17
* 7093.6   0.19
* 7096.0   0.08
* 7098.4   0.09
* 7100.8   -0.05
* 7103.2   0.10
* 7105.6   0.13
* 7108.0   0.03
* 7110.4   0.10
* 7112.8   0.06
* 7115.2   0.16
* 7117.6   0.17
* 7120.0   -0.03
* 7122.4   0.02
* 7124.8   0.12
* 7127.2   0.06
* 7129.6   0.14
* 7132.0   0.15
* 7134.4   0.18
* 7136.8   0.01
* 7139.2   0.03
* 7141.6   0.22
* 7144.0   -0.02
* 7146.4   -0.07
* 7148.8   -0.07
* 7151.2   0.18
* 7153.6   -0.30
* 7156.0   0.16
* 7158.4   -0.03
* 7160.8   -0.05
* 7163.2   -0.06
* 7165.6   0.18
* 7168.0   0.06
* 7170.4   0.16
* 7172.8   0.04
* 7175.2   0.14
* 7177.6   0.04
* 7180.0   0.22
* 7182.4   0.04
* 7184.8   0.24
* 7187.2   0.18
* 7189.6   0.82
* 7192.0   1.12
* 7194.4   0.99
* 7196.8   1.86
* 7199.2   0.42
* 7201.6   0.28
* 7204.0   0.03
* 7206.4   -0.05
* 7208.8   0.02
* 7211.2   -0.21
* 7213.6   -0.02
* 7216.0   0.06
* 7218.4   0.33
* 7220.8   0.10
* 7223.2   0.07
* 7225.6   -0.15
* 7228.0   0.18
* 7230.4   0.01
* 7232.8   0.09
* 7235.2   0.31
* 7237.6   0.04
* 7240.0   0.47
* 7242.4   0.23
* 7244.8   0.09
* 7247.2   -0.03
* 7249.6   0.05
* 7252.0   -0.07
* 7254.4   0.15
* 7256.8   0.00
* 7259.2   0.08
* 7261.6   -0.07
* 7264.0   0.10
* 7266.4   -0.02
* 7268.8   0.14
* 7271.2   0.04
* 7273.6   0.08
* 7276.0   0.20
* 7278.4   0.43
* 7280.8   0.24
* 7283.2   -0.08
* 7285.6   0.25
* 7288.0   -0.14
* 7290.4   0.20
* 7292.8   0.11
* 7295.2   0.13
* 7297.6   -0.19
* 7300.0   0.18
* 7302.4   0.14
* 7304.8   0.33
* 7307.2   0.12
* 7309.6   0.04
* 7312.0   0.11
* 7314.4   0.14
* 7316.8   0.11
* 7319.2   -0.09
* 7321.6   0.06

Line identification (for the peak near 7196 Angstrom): [O II] 3727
